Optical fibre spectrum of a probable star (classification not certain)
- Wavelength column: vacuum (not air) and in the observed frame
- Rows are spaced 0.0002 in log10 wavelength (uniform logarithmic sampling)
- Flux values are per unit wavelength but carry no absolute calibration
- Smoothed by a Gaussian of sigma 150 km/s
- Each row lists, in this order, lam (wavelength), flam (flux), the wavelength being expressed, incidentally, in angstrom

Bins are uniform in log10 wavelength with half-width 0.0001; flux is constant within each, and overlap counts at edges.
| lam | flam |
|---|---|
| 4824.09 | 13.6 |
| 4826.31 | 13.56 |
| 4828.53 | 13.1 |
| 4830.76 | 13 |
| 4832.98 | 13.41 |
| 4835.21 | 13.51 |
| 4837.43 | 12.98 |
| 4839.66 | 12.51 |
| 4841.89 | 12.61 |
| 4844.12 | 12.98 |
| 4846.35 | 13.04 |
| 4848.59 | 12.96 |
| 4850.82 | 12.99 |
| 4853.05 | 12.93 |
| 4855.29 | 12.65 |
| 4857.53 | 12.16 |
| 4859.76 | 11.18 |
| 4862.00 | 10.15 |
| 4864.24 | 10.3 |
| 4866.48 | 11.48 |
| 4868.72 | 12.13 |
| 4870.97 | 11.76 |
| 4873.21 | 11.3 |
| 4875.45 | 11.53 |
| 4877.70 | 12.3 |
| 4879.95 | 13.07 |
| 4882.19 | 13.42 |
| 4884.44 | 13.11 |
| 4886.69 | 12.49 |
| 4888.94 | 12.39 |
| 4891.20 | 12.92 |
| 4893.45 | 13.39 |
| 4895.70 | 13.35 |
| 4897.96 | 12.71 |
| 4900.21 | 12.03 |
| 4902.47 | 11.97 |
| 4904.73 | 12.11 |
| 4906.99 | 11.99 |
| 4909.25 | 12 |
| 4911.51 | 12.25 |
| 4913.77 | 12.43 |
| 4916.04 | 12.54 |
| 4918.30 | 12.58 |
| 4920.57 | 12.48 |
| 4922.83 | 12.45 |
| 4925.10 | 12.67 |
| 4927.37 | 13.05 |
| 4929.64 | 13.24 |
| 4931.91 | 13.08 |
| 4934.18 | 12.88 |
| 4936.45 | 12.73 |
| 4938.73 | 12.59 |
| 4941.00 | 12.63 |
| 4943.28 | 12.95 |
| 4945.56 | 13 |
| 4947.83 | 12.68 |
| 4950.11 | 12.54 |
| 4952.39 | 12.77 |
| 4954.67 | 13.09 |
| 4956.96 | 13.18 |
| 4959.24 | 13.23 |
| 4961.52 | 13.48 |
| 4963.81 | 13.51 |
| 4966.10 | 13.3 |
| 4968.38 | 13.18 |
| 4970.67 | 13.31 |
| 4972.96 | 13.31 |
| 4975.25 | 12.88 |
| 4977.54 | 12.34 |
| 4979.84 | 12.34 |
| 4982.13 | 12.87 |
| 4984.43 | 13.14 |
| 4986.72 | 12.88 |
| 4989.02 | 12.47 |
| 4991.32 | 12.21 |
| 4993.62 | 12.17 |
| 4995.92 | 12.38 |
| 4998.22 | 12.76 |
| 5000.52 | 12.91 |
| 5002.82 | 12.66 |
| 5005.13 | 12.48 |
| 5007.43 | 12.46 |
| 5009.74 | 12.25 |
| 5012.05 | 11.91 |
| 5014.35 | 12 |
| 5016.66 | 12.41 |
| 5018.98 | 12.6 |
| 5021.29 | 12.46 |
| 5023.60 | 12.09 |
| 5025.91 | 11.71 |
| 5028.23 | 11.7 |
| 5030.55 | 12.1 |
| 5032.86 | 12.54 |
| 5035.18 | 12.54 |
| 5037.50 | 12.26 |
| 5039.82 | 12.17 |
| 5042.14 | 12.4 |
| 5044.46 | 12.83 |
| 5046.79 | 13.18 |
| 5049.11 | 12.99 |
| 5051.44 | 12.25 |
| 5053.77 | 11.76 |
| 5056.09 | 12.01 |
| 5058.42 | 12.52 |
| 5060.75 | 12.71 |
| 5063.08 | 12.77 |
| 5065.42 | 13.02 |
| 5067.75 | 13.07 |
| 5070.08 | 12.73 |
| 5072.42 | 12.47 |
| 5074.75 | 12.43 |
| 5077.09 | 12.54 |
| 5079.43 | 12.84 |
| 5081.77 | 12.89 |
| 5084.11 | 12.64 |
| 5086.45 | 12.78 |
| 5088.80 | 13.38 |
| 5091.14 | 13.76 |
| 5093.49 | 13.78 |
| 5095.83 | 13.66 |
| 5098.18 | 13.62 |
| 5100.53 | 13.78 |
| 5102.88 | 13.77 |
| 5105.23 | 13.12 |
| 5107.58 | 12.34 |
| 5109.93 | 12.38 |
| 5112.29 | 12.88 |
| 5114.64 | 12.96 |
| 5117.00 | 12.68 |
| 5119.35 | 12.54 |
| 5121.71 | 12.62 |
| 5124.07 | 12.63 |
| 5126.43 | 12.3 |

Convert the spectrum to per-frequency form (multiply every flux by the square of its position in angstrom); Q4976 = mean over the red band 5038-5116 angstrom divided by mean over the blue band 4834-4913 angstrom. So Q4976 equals 1.13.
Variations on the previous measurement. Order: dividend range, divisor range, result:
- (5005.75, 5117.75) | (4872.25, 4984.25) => 1.05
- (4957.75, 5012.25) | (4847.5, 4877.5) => 1.14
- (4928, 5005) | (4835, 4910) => 1.08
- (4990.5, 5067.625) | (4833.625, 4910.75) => 1.07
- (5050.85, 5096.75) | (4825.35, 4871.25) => 1.13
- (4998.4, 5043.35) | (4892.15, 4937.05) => 1.02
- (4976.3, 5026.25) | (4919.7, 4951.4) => 1.00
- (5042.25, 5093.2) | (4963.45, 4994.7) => 1.03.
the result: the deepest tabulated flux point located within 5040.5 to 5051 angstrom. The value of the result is 12.4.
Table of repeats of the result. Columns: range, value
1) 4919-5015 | 11.91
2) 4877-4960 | 11.97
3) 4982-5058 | 11.7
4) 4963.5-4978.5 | 12.34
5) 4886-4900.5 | 12.03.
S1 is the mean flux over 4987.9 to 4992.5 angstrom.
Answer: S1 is 12.3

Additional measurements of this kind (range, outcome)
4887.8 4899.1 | 13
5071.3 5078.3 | 12.5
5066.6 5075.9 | 12.7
